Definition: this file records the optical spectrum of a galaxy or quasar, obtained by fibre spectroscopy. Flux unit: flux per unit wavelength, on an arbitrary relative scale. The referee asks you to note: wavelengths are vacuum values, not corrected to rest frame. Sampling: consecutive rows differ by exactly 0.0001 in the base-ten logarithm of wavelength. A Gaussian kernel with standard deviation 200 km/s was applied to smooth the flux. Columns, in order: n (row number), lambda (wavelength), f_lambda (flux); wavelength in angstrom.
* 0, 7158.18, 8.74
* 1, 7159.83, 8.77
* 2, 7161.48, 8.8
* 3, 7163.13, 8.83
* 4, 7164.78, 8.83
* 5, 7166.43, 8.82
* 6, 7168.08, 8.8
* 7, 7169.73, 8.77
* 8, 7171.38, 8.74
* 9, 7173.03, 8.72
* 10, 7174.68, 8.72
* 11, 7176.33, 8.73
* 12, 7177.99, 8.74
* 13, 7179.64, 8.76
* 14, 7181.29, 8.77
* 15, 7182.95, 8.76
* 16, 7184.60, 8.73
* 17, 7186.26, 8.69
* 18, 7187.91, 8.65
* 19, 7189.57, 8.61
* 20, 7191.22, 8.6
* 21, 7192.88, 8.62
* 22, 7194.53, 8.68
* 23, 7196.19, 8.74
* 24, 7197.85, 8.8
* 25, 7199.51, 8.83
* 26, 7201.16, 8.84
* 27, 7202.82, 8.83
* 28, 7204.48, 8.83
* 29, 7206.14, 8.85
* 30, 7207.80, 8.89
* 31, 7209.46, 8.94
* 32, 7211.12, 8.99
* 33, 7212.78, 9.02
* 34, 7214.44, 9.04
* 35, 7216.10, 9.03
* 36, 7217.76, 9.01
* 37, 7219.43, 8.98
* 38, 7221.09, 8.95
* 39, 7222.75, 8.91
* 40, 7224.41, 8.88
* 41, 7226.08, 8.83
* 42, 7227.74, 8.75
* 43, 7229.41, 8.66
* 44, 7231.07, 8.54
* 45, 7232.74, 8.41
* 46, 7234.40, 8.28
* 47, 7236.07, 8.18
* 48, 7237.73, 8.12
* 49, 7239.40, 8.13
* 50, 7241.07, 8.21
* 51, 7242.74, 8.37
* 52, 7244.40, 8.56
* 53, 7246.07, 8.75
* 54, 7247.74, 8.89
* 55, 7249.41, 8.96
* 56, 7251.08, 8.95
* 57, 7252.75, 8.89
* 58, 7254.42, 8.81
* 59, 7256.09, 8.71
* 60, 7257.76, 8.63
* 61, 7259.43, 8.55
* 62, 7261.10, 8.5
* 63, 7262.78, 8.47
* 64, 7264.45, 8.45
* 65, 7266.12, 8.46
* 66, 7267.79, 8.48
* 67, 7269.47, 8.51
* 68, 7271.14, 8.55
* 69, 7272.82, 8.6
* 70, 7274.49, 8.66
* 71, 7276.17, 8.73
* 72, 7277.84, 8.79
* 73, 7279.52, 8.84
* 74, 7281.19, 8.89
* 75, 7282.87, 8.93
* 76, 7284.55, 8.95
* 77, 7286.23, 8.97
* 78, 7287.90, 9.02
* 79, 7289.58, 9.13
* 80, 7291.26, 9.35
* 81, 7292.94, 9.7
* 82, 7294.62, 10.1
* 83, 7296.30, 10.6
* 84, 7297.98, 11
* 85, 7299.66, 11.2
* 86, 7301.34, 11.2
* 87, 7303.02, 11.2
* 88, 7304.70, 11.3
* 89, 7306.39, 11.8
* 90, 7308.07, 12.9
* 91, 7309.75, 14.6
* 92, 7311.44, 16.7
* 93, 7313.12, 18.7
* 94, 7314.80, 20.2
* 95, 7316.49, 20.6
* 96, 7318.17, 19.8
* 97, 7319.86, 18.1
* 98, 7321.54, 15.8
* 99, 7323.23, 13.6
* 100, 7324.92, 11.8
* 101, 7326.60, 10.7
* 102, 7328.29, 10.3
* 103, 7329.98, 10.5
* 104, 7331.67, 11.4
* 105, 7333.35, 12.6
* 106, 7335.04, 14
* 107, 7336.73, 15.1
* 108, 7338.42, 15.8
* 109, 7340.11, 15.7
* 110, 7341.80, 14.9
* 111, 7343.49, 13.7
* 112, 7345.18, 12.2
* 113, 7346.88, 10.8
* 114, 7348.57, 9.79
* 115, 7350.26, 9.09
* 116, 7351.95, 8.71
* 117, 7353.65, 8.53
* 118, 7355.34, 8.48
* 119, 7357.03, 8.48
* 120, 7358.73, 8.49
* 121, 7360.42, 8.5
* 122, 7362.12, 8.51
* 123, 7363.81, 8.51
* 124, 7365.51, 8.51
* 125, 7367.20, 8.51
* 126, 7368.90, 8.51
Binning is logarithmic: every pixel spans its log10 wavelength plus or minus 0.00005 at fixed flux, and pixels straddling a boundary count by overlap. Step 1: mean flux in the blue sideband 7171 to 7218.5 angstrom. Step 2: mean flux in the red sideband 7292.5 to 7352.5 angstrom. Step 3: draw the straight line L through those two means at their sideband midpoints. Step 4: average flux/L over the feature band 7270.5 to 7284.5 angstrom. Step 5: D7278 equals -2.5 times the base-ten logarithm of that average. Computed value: 0.31 mag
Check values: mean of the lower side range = 8.8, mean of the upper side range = 13.3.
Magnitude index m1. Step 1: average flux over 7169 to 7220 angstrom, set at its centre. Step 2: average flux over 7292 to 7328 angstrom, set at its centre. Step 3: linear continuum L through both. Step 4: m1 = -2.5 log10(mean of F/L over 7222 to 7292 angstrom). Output 0.30 mag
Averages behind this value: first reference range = 8.8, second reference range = 13.8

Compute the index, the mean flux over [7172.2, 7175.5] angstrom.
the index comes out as 8.73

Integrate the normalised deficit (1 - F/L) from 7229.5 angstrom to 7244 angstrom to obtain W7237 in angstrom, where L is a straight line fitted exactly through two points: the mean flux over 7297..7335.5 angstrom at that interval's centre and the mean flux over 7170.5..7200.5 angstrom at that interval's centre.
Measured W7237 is 3.29 angstrom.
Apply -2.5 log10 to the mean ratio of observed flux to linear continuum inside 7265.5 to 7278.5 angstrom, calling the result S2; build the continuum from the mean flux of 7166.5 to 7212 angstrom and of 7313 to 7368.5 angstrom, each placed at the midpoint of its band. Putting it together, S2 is 0.238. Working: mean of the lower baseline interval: 8.77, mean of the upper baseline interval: 12.3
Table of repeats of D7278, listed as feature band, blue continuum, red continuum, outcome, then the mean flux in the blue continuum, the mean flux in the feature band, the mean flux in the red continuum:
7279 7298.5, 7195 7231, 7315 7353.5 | 0.24 mag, 8.88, 9.44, 13.4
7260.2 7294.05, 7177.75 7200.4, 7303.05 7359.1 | 0.29 mag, 8.72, 8.81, 13.2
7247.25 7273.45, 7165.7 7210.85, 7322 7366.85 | 0.14 mag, 8.76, 8.65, 11.1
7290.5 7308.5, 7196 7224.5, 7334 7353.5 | 0.04 mag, 8.91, 10.9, 12.6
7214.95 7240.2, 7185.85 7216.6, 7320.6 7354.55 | 0.10 mag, 8.82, 8.65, 12.3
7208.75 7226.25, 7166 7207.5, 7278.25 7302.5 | 0.01 mag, 8.75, 8.97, 9.71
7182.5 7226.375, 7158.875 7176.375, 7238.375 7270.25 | -0.02 mag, 8.78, 8.84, 8.59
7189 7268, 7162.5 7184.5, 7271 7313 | 0.10 mag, 8.77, 8.7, 10.5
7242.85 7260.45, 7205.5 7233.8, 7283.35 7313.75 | 0.13 mag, 8.86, 8.75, 11.4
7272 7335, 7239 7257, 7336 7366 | -0.22 mag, 8.67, 12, 10.8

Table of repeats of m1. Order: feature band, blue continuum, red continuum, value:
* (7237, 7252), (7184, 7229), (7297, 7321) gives 0.28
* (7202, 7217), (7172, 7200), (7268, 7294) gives -0.02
